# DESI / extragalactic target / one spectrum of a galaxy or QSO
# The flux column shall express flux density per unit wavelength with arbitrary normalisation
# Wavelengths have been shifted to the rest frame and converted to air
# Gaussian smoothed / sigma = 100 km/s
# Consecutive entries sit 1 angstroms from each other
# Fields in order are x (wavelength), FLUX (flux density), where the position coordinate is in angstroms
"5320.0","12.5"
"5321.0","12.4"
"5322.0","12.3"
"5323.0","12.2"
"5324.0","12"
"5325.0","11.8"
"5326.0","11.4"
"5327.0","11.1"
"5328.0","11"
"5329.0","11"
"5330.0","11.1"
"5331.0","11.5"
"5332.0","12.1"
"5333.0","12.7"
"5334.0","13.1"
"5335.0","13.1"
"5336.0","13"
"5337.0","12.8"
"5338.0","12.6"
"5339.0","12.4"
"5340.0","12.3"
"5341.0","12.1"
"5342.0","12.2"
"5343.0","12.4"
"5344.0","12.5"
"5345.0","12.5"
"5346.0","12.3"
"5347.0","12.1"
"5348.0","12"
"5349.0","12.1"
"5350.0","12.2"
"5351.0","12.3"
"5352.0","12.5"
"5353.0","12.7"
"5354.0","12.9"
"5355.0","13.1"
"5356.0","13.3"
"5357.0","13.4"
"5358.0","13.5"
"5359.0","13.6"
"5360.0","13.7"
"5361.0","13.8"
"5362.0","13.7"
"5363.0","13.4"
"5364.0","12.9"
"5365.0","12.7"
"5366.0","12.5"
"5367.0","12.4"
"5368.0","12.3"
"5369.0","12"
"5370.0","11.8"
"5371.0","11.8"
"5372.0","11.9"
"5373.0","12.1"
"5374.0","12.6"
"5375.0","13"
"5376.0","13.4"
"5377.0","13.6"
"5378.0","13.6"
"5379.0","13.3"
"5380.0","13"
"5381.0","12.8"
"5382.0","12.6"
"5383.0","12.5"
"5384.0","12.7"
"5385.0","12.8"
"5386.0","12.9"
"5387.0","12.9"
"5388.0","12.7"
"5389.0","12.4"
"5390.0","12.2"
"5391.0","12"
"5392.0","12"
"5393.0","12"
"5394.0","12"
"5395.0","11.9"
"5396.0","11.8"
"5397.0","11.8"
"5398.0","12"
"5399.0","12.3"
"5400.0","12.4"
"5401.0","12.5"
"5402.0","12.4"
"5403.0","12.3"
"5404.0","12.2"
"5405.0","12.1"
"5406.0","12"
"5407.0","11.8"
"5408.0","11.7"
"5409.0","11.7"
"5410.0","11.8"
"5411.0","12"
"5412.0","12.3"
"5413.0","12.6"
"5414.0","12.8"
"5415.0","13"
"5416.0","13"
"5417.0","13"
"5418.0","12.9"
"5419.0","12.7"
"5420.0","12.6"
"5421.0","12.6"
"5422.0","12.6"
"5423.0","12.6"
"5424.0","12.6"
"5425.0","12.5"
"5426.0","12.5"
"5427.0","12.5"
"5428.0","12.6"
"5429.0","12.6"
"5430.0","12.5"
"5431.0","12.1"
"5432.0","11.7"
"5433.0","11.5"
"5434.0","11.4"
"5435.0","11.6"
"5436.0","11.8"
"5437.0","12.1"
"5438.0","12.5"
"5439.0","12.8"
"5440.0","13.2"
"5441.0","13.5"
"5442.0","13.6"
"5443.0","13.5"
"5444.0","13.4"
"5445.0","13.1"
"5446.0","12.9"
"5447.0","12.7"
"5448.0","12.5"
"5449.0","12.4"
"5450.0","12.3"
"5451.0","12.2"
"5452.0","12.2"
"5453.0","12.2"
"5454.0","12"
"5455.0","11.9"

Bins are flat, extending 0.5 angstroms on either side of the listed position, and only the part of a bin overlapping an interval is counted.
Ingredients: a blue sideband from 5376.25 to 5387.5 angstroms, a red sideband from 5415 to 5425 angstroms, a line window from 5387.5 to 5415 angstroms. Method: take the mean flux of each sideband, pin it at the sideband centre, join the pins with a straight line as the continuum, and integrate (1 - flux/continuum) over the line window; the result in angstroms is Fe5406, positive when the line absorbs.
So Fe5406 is 1.5 angstroms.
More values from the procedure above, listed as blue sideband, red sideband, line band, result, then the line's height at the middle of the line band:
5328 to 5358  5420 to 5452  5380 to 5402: 0.2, 12.5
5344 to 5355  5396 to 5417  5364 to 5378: -0.2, 12.3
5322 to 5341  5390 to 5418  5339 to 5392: -2.4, 12.1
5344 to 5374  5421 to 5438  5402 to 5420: 0.0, 12.3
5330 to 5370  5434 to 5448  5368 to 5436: 1.8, 12.7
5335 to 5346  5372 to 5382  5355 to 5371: -0.2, 12.8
